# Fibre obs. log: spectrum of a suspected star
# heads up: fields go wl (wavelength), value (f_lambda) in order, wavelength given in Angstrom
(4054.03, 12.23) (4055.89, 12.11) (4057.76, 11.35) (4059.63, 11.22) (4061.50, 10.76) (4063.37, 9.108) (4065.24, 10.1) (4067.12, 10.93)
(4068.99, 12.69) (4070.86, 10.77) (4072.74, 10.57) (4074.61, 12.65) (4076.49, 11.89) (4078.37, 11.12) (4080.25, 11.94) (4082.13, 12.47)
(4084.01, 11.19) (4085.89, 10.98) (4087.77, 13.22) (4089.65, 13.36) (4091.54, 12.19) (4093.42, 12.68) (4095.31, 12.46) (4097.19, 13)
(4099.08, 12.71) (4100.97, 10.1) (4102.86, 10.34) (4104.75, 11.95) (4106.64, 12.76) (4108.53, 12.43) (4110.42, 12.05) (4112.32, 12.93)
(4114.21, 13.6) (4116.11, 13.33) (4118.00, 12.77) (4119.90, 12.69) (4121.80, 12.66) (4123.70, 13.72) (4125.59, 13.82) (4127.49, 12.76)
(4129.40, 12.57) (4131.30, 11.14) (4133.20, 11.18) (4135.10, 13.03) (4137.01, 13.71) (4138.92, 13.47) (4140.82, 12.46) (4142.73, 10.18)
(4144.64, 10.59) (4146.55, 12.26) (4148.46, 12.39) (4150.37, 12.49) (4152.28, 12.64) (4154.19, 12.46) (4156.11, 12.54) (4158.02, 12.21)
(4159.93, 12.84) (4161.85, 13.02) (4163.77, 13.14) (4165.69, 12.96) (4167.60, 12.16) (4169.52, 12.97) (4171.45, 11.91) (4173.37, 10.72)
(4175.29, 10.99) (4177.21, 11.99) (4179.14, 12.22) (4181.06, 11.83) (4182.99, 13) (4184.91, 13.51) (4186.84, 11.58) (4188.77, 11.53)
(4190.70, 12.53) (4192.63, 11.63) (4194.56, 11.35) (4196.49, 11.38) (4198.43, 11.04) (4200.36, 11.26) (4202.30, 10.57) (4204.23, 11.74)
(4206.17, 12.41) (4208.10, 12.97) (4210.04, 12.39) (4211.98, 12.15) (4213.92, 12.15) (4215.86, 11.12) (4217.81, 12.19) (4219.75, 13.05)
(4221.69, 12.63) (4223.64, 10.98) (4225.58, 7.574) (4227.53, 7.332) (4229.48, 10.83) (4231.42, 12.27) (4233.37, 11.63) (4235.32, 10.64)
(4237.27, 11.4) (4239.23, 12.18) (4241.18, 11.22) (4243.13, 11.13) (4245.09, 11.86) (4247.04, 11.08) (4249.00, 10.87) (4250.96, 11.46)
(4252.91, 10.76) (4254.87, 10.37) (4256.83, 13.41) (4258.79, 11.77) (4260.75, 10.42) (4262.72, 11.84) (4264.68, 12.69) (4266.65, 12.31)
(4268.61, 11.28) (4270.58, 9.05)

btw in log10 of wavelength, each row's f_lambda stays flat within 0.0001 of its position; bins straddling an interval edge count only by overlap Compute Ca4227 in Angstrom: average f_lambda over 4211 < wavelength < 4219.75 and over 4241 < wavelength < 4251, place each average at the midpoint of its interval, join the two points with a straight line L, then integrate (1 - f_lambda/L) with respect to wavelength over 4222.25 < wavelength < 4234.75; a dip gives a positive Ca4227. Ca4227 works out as 1.6 Angstrom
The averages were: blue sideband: 12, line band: 10.2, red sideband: 11.3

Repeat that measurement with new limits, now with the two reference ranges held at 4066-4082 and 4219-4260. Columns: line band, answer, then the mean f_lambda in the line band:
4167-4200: -1.71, 11.9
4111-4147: -3.52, 12.6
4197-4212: -0.72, 11.8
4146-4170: -2.64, 12.6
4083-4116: -2.10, 12.3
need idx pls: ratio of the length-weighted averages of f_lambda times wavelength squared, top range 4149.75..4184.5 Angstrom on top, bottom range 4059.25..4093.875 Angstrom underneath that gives 1.12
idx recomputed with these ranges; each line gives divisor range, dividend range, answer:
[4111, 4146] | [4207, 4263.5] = 0.95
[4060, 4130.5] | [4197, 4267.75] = 1.01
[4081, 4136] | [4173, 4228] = 0.98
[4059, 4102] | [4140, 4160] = 1.07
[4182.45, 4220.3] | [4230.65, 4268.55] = 0.99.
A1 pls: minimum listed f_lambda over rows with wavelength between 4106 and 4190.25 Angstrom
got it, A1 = 10.18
